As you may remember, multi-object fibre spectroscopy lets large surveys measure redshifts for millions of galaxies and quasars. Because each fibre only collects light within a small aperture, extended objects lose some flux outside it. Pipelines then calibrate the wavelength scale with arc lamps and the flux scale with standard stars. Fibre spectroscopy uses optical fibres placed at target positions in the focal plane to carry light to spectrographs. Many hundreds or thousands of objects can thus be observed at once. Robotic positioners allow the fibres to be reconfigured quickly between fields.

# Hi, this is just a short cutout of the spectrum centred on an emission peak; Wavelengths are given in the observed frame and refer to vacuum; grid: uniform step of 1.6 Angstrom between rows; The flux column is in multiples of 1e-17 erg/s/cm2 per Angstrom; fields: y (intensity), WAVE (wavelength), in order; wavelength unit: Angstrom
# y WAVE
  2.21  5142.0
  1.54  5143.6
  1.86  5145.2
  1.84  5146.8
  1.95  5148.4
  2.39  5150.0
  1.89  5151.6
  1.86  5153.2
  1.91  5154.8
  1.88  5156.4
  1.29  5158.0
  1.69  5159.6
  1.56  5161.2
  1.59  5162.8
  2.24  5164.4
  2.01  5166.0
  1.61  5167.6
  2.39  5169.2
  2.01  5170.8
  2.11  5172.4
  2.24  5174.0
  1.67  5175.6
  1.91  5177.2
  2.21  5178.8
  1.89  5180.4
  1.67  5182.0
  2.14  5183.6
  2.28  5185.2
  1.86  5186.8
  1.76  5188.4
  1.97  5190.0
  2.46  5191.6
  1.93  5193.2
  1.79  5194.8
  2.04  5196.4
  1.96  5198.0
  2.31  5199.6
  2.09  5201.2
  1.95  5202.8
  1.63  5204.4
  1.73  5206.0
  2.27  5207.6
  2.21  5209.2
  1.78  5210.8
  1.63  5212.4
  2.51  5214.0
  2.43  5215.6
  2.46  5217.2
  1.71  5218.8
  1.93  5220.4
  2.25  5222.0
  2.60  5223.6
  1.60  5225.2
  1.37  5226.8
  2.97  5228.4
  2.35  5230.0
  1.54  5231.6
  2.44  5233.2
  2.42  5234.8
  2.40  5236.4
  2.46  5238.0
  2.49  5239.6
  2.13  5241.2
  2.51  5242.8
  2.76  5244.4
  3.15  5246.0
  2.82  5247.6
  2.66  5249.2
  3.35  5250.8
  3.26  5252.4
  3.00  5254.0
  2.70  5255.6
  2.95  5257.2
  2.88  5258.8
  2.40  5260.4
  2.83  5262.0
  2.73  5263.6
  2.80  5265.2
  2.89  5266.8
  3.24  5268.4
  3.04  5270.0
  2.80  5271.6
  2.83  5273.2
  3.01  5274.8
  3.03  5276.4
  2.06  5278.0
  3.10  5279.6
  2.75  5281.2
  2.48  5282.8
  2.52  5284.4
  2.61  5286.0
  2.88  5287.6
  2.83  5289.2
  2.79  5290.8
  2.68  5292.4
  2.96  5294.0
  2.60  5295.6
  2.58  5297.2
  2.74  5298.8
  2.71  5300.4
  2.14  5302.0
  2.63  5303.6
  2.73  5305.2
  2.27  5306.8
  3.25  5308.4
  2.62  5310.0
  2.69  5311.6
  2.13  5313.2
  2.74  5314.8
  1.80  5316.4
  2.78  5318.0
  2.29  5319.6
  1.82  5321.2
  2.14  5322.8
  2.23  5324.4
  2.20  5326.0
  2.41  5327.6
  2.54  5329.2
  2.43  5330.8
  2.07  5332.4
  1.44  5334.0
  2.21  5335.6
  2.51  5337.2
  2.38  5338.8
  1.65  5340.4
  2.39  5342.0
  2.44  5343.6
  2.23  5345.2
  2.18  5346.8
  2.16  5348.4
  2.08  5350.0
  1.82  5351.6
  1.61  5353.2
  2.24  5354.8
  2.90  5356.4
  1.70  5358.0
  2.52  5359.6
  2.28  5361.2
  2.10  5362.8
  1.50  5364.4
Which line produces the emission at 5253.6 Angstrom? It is Mg II 2798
